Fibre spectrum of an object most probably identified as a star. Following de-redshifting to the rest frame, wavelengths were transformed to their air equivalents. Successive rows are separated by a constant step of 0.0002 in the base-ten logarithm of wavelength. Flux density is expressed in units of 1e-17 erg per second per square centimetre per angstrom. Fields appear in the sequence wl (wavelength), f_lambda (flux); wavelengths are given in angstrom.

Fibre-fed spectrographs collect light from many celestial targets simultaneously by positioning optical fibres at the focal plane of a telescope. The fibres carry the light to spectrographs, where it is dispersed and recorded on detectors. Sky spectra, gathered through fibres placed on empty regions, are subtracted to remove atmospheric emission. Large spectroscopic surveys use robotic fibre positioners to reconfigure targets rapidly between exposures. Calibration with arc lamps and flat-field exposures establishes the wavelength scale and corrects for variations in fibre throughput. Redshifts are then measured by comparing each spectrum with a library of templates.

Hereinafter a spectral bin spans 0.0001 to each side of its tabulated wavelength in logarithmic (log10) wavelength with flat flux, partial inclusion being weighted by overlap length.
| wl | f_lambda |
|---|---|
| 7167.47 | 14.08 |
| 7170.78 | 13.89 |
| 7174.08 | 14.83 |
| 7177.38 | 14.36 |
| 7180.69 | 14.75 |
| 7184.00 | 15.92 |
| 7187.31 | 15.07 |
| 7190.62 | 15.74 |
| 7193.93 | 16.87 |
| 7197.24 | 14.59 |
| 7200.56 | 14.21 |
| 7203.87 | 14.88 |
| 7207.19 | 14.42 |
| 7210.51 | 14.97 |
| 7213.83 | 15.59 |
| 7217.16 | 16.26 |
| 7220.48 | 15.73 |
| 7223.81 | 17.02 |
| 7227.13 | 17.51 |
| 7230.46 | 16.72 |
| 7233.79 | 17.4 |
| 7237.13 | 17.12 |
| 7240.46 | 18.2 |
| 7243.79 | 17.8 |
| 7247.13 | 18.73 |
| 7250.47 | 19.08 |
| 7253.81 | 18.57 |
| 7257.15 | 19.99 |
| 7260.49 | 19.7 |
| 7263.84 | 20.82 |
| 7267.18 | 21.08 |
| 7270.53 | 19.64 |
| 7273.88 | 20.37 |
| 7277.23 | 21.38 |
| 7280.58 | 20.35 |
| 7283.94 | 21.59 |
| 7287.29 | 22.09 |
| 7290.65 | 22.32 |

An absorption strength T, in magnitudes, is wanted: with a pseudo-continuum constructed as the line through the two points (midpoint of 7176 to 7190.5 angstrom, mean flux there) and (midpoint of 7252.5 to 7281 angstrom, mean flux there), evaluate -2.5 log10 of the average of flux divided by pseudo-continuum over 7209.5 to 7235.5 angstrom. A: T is 0.07 mag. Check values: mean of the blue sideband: 15.1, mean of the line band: 16.4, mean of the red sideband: 20.2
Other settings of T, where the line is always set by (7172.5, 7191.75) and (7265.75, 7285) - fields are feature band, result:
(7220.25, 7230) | 0.049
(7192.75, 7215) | 0.094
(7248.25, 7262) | 0.009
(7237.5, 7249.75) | 0.035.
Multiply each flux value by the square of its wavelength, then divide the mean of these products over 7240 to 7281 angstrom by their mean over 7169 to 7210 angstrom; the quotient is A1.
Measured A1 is 1.34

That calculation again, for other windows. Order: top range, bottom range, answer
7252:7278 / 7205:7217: 1.35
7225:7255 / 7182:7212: 1.19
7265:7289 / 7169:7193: 1.43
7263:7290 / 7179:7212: 1.42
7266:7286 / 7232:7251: 1.16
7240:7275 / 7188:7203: 1.29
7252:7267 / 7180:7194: 1.30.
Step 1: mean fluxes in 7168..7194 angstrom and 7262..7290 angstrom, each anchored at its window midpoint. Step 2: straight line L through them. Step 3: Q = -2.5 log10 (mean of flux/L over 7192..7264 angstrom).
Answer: 0.06 mag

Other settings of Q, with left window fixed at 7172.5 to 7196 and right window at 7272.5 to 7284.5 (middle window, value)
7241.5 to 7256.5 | 0.030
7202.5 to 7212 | 0.135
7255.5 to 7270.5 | -0.019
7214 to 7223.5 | 0.085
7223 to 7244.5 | 0.052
